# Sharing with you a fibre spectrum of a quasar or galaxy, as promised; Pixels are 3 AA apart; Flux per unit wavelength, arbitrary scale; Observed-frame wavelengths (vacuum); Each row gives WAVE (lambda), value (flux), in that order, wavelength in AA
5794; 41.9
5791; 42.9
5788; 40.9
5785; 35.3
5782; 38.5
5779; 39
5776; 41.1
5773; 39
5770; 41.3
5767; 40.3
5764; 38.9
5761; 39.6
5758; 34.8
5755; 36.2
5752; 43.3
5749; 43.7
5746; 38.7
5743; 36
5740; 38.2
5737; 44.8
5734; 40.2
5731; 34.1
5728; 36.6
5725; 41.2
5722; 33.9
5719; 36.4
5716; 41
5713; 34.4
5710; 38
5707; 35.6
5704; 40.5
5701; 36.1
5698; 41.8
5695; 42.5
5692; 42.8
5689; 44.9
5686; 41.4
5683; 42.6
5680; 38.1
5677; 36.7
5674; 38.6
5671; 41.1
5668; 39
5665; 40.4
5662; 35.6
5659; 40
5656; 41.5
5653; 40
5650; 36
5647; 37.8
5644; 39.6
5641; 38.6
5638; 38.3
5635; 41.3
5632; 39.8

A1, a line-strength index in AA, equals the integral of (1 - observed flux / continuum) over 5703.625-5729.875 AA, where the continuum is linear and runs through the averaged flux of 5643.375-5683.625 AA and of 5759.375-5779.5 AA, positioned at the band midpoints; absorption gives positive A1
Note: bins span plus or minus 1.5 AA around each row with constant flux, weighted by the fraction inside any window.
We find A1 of 1.4 AA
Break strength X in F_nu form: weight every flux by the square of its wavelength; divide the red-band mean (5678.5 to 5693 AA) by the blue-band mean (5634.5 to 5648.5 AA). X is 1.09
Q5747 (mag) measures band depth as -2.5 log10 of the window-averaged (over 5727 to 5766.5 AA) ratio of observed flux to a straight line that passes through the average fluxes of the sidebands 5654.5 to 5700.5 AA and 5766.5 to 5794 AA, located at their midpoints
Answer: 0.031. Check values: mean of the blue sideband 40.4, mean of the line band 38.9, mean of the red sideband 39.9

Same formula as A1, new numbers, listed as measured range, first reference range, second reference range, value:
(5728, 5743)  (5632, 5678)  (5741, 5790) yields 0.2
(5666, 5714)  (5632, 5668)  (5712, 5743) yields -1.5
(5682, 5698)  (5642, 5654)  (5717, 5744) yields -1.9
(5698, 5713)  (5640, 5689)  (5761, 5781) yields 0.7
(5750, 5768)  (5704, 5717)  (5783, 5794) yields 0.0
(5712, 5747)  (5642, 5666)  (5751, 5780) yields 1.0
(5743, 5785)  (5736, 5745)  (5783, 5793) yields 0.3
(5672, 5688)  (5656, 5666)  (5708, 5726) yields -0.5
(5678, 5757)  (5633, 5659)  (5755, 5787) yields -0.8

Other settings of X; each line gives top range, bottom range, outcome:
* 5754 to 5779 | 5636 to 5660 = 1.04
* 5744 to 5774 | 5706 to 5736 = 1.07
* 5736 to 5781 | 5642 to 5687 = 1.04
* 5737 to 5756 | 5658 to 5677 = 1.05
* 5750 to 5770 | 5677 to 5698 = 0.96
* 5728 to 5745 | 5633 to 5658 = 1.01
